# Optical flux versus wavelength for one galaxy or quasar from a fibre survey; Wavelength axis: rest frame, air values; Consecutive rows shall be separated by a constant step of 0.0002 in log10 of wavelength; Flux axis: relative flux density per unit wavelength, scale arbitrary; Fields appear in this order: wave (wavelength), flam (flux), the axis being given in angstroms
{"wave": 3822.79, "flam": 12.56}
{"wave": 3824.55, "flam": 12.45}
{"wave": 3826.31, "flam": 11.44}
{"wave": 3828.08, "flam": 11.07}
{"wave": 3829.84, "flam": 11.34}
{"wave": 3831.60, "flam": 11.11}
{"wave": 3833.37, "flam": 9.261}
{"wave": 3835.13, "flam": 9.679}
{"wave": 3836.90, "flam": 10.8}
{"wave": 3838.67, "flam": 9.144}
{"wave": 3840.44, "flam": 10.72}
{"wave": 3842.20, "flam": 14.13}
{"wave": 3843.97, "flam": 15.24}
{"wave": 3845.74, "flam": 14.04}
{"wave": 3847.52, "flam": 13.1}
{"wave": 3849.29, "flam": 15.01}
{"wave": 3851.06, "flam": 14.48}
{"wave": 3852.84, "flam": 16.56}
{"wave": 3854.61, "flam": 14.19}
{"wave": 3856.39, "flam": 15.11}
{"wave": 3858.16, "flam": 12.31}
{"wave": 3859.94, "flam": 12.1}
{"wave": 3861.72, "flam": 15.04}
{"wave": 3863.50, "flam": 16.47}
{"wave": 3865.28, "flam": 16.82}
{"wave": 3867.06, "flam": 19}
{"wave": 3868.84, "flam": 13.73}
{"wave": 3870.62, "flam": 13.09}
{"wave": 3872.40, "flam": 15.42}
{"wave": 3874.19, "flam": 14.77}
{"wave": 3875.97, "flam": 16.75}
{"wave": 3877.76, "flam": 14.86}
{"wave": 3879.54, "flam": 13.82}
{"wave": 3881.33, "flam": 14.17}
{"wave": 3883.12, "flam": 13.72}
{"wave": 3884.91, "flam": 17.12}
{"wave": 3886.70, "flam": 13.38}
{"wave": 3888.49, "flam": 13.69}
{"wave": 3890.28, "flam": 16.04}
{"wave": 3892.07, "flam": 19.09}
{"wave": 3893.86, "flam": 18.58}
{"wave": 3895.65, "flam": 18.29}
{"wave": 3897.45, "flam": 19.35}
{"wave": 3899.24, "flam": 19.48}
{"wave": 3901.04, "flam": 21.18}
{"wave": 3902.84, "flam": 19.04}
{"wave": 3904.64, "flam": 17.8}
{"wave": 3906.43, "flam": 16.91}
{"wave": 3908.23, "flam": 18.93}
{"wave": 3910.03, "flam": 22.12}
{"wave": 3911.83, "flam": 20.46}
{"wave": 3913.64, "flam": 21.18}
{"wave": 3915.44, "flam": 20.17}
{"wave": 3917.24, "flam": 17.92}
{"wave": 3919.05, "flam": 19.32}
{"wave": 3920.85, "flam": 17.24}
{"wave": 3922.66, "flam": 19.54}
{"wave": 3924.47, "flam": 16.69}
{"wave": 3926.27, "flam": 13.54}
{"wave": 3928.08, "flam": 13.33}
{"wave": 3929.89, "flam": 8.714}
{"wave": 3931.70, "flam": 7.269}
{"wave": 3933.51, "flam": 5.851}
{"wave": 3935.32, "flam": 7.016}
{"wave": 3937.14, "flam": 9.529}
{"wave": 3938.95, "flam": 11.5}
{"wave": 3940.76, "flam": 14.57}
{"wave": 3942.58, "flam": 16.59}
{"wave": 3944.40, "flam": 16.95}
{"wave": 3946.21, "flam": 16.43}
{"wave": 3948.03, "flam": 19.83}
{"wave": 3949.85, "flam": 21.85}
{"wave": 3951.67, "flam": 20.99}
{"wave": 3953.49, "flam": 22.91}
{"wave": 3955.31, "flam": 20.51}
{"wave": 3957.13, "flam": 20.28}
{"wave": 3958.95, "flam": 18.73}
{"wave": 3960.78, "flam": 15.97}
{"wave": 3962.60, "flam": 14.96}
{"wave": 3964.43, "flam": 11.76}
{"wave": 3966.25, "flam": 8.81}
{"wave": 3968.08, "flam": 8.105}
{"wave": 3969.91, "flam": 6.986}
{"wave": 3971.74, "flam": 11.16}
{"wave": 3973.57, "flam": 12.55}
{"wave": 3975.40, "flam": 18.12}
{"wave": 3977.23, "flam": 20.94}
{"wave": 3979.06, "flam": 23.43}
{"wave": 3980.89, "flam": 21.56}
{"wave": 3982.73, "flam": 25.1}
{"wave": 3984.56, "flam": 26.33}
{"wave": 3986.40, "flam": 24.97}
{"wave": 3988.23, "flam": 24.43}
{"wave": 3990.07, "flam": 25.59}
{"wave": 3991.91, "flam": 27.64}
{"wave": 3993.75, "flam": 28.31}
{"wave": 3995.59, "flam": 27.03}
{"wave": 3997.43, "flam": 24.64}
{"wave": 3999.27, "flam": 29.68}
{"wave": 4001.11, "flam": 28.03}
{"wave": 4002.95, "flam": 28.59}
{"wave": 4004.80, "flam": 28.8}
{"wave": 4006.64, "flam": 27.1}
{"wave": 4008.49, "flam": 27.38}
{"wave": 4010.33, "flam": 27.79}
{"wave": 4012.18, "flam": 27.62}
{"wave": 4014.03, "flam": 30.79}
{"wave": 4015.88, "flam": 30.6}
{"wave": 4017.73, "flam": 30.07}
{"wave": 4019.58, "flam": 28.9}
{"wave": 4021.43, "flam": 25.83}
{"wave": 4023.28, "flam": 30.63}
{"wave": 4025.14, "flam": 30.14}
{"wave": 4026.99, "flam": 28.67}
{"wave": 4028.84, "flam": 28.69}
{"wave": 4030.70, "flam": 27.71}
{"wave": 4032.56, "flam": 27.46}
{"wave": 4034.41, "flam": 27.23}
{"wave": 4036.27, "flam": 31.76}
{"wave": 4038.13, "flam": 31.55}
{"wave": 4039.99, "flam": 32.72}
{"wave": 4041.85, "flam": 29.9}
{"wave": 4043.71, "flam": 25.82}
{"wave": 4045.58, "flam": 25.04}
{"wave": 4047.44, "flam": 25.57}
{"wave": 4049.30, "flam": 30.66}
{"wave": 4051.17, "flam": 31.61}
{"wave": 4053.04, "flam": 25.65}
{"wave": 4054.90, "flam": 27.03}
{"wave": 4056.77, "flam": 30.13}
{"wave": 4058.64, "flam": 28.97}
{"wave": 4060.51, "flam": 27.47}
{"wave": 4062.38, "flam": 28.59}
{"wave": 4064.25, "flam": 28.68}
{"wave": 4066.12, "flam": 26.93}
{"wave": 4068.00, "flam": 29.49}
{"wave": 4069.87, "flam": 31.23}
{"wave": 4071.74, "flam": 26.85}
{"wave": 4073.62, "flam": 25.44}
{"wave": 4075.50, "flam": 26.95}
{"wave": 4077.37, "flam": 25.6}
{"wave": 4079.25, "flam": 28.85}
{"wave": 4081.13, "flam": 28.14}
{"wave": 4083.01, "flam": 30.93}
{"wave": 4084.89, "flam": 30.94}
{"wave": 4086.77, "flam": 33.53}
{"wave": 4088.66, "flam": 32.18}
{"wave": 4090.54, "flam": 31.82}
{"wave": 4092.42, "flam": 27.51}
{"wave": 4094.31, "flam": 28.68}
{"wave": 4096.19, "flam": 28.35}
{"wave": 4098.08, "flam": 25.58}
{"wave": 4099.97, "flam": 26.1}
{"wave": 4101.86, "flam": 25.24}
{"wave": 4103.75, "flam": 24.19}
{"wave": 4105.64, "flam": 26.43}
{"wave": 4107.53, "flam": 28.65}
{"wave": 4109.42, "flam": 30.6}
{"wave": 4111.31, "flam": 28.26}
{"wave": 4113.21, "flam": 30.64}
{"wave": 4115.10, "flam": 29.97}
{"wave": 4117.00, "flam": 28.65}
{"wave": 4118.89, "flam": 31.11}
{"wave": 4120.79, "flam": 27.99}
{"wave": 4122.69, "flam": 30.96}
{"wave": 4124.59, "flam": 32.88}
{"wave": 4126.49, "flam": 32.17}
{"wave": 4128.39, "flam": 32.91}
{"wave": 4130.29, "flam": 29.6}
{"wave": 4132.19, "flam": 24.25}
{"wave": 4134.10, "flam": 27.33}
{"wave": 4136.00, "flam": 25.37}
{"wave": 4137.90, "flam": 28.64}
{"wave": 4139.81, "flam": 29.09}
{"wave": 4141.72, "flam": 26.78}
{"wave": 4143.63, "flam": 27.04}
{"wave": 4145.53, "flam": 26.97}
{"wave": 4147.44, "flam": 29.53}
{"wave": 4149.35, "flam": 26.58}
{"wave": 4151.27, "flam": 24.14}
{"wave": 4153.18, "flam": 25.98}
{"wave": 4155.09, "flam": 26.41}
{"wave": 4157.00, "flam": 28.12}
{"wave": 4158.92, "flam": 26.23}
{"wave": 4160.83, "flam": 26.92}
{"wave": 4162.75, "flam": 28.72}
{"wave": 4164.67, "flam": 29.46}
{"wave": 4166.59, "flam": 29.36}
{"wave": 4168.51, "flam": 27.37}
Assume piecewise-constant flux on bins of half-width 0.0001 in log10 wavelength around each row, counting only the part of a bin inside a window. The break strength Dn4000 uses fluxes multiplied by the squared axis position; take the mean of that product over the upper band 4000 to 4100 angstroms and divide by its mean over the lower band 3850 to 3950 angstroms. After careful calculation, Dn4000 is 1.96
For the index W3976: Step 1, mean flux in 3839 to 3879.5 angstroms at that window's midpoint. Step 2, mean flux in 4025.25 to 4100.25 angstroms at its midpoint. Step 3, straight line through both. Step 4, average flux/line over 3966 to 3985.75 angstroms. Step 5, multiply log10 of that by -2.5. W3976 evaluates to 0.32 mag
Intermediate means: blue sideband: 14.6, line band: 17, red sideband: 28.7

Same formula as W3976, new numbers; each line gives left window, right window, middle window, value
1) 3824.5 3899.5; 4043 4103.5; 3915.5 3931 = 0.151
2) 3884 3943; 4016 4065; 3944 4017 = 0.053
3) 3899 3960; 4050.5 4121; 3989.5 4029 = -0.235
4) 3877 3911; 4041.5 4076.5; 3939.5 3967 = 0.209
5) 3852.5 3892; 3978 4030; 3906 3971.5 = 0.321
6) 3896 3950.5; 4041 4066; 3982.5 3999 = -0.170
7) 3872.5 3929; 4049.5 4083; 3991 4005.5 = -0.172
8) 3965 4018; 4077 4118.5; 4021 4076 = -0.091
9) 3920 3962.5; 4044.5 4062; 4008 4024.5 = -0.208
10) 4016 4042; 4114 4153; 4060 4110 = 0.024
